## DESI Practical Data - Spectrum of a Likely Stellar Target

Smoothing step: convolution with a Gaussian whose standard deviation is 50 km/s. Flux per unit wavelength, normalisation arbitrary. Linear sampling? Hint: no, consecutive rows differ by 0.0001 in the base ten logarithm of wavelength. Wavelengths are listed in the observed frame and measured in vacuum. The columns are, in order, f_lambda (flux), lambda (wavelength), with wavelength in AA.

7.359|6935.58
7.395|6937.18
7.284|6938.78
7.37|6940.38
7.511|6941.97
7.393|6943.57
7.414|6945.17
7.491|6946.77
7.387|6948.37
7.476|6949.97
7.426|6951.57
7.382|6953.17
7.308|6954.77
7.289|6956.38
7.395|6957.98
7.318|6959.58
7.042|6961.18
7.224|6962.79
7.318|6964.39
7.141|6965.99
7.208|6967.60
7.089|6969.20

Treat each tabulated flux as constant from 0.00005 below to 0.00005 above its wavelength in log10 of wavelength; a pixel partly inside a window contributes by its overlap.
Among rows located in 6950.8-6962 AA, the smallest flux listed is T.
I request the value 7.042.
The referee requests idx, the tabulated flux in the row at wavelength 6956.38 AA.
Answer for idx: 7.289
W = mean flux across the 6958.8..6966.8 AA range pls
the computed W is 7.21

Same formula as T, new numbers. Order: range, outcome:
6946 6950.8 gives 7.387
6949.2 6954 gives 7.382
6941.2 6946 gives 7.393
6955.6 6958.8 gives 7.289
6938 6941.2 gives 7.284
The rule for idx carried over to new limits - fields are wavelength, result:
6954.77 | 7.308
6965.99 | 7.141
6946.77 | 7.491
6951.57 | 7.426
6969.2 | 7.089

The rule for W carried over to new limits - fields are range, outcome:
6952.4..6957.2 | 7.32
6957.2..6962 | 7.25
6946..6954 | 7.43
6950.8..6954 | 7.41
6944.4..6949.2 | 7.43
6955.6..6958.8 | 7.35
